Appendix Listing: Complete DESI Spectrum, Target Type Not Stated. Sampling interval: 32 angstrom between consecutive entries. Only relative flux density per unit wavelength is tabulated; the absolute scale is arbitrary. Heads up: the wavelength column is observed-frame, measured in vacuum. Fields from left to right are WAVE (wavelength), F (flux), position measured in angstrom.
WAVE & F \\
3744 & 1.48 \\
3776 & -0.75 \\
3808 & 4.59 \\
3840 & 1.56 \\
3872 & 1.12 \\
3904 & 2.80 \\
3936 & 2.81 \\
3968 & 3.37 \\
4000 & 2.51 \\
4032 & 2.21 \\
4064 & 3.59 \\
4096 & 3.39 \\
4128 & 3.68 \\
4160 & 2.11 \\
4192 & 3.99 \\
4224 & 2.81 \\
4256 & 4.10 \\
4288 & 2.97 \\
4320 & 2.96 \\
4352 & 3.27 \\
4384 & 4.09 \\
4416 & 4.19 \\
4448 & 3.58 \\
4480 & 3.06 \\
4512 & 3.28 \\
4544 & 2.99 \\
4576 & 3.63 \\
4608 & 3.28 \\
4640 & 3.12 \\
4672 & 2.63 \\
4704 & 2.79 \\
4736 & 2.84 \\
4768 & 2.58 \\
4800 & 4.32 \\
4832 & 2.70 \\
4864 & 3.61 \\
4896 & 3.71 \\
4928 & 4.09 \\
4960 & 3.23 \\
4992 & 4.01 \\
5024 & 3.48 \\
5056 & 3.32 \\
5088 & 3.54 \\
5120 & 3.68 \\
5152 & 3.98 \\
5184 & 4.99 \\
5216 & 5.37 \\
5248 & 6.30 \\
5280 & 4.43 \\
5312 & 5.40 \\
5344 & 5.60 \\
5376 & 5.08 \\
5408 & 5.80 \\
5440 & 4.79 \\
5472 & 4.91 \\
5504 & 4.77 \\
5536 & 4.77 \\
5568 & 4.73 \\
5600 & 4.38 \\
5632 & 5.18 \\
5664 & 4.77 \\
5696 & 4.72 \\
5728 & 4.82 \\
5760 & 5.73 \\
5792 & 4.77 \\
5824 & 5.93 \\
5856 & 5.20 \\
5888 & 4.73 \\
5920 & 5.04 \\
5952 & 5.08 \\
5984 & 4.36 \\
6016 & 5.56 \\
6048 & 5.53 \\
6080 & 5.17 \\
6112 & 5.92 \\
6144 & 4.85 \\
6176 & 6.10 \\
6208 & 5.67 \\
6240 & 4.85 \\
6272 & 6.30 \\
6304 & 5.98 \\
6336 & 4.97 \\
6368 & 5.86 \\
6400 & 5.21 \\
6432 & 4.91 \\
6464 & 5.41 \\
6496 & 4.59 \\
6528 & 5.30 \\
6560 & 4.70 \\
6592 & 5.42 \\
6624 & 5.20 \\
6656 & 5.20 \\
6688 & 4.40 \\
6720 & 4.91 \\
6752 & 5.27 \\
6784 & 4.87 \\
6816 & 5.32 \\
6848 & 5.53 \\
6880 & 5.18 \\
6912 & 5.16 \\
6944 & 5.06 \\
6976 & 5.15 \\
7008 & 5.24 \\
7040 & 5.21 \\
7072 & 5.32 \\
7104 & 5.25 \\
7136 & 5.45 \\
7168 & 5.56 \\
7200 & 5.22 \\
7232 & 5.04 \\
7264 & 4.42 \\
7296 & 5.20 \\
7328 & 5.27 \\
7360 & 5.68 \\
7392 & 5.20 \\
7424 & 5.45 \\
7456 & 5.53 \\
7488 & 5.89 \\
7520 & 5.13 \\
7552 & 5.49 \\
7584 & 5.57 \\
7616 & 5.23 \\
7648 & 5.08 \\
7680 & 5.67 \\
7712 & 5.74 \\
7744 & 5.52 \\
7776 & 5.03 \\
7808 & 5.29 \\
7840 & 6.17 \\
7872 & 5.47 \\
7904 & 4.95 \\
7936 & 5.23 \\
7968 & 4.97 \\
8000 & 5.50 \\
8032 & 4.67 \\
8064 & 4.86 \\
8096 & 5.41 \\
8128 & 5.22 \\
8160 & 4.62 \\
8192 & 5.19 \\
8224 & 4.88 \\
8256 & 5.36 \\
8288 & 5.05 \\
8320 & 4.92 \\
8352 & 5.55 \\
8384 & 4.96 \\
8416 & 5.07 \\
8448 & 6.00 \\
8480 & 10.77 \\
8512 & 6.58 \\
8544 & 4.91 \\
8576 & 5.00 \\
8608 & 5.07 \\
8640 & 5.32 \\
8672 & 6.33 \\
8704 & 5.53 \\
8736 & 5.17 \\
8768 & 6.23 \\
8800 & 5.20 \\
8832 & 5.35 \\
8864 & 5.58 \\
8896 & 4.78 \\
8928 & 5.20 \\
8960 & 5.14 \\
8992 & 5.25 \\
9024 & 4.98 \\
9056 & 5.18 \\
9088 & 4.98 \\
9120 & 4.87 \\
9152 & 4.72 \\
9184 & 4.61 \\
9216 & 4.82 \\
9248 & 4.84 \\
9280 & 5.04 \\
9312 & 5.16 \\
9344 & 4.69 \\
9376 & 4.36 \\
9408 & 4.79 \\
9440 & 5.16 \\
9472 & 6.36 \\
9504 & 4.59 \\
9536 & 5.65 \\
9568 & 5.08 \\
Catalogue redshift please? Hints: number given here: 0.291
